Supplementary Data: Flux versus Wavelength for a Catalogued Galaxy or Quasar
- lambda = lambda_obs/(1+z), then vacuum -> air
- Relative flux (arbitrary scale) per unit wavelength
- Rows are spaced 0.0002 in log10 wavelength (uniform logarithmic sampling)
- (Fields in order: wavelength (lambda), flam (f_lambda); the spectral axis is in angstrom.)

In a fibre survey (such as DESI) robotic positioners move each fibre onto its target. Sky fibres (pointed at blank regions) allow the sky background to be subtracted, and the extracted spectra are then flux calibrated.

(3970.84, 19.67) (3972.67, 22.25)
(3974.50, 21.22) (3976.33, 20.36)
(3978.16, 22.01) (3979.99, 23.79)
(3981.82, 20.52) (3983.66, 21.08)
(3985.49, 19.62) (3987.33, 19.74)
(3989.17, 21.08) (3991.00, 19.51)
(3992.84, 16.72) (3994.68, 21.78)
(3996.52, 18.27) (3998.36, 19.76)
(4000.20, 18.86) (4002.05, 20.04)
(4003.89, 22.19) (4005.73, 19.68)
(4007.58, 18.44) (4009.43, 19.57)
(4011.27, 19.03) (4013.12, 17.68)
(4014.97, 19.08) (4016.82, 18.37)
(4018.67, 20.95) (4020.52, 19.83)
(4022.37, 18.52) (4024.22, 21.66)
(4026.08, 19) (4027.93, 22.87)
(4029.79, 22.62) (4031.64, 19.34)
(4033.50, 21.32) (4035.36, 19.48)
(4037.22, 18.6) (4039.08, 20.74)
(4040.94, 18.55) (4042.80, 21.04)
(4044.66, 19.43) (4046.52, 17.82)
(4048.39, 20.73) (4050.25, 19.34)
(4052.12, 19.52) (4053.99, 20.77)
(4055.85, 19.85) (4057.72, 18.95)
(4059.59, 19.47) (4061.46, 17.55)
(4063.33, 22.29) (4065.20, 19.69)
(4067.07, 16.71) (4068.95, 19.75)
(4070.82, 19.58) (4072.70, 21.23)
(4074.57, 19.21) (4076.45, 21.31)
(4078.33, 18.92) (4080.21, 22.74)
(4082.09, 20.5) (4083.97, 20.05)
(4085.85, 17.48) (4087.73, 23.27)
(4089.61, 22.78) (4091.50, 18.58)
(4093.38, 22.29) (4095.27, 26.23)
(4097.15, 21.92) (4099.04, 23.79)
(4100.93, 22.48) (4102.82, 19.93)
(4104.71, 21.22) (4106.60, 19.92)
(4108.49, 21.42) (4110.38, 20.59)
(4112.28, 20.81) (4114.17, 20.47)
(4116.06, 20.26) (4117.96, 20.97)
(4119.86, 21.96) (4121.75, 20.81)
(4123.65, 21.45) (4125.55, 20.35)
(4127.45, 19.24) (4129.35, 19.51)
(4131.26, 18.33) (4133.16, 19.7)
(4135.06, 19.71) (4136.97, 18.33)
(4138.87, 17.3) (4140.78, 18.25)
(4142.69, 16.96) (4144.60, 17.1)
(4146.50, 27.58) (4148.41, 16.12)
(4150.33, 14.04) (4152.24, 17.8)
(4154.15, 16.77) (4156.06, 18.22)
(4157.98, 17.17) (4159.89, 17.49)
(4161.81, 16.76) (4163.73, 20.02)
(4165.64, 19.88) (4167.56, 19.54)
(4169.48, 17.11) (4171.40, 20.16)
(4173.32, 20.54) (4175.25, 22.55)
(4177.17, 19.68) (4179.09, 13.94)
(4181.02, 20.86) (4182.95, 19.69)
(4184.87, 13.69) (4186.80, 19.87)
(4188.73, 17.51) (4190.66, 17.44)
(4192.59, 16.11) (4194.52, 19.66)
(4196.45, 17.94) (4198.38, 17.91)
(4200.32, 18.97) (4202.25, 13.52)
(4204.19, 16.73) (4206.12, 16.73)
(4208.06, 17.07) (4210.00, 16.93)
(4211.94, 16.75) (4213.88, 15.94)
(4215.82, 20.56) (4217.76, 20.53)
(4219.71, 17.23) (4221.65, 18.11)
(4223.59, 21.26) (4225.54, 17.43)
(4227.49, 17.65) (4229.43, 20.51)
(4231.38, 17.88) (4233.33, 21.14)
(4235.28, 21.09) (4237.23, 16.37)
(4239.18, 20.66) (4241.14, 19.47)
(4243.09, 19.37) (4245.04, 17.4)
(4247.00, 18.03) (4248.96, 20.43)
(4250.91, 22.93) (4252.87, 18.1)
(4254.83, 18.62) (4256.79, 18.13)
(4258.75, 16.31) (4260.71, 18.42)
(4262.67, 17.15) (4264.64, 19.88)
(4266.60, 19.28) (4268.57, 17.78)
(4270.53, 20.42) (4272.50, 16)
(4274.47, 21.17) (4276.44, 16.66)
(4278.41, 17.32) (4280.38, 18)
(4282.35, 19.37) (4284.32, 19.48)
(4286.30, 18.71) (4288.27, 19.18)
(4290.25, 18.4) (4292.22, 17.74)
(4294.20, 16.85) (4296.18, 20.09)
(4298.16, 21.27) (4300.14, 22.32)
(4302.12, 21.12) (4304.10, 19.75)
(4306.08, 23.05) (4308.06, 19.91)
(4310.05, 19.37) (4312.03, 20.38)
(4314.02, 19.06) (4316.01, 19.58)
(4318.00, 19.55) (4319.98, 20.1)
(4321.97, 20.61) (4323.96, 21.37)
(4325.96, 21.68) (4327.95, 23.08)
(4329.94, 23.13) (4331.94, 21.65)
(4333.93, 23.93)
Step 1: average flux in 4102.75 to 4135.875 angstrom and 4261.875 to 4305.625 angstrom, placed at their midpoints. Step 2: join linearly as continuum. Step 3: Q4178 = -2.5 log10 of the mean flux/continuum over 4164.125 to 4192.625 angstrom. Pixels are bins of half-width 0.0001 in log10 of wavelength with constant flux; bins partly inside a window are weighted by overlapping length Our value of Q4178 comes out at 0.07 mag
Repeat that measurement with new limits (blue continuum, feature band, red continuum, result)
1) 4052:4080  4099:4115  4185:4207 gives -0.111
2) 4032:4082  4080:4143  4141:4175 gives -0.081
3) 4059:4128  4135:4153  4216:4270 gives 0.108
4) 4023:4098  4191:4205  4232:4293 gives 0.120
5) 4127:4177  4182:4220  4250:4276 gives 0.070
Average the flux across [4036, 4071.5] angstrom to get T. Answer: 19.5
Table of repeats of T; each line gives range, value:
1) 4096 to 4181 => 19.5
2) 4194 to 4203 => 17.6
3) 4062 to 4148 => 20.5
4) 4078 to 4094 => 20.8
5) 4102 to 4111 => 20.6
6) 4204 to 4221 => 17.7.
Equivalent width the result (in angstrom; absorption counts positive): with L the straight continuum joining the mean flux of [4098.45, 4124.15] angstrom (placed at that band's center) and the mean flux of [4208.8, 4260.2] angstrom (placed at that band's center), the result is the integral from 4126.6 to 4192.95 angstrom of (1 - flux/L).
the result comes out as 5.7 angstrom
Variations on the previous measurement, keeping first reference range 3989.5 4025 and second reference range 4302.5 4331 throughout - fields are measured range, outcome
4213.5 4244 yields 1.9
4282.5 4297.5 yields 1.4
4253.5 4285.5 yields 3.4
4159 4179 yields 1.0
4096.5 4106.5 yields -0.9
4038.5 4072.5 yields 0.2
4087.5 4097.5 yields -1.3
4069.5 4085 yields -0.5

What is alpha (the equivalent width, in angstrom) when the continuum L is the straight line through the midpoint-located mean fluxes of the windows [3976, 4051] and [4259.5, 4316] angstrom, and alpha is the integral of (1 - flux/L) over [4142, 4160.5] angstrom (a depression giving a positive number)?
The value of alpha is 1.6 angstrom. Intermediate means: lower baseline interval 20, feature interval 18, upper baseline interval 19.2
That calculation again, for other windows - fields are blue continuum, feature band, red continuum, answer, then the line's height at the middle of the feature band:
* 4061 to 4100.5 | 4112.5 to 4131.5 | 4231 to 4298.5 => -0.1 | 20.4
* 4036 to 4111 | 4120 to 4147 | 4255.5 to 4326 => 0.7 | 20.1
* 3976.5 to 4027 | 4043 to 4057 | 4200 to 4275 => -0.1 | 19.6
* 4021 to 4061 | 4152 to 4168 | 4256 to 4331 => 1.3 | 19.8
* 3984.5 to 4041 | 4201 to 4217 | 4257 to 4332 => 2.3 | 19.6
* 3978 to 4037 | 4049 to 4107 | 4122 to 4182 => -3.4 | 19.4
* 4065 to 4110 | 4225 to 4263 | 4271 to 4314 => 1.6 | 19.7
